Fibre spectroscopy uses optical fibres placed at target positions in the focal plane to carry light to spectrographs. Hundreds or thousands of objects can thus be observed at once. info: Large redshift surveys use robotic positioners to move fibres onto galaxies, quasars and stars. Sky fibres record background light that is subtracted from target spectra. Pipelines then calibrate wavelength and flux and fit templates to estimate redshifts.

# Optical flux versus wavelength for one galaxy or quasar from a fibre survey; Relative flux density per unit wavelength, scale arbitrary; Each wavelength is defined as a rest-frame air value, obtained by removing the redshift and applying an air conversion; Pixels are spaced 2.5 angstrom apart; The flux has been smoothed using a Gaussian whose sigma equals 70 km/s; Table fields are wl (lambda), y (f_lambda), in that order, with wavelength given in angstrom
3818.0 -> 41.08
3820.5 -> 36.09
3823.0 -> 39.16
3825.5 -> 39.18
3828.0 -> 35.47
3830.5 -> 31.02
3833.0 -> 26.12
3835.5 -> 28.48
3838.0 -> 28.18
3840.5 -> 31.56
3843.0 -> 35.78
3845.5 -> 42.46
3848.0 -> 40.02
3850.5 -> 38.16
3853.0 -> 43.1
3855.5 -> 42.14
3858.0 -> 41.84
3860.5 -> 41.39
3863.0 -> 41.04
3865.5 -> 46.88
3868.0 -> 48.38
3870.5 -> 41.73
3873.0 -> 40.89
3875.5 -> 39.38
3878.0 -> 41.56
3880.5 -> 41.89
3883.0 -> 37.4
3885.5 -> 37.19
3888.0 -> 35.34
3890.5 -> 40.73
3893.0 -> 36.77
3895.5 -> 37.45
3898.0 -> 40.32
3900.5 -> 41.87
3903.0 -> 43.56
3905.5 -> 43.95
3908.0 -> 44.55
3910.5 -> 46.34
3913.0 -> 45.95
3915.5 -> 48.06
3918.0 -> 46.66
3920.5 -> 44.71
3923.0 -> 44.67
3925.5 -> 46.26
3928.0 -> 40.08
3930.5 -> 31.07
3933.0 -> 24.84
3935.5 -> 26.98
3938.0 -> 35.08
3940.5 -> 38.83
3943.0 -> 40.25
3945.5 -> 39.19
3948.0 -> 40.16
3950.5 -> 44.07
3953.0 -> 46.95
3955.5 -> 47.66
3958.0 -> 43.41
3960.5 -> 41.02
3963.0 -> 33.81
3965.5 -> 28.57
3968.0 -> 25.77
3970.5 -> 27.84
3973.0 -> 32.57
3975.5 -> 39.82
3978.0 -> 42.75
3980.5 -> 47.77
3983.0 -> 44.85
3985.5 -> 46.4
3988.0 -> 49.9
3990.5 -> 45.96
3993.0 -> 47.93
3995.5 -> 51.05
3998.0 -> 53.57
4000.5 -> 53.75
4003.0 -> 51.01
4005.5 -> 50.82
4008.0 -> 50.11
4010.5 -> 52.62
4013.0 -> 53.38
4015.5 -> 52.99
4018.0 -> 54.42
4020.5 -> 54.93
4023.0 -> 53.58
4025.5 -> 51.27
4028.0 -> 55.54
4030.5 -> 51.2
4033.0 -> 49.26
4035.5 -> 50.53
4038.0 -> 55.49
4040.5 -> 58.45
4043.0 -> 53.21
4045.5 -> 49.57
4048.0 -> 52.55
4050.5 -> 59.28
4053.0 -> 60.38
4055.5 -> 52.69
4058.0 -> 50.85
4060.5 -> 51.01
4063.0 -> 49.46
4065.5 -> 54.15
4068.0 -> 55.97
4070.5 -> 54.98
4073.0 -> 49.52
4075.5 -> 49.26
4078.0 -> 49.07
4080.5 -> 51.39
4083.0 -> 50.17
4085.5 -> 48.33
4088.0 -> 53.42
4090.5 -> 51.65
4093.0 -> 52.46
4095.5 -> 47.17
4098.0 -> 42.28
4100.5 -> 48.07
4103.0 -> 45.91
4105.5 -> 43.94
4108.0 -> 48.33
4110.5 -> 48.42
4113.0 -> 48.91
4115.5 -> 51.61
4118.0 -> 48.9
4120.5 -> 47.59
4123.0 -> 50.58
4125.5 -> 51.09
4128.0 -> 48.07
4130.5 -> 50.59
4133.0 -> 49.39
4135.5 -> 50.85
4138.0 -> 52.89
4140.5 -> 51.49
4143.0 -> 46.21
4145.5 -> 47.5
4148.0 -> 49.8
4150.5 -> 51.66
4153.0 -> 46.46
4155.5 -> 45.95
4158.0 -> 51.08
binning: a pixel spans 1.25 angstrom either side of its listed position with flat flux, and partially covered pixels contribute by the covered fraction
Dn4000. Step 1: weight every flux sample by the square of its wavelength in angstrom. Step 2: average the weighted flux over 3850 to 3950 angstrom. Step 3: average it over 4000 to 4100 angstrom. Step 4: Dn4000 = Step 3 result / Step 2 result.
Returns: 1.38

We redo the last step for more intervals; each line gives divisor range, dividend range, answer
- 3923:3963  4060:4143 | 1.38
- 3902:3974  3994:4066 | 1.41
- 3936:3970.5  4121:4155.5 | 1.42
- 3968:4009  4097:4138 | 1.14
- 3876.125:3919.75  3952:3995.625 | 1.02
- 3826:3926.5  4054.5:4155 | 1.39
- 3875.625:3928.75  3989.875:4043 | 1.32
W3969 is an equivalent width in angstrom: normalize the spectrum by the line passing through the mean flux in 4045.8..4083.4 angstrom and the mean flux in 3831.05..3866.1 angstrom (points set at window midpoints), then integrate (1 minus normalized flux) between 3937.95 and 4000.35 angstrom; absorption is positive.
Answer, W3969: 5.74 angstrom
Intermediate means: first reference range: 37.3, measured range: 41.7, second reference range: 52.7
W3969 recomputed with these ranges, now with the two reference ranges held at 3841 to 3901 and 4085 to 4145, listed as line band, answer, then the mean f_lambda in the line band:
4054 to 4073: -2.2 angstrom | 52.6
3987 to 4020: -4.6 angstrom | 51.4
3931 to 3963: 3.4 angstrom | 38.6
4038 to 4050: -1.9 angstrom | 54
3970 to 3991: 0.9 angstrom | 42.3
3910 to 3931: -1.0 angstrom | 44.1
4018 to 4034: -2.4 angstrom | 52.8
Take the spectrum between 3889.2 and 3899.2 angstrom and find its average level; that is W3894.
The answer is 38.8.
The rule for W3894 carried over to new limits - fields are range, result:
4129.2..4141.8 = 51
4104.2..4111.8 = 46.9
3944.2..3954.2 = 42.6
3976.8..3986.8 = 45.5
